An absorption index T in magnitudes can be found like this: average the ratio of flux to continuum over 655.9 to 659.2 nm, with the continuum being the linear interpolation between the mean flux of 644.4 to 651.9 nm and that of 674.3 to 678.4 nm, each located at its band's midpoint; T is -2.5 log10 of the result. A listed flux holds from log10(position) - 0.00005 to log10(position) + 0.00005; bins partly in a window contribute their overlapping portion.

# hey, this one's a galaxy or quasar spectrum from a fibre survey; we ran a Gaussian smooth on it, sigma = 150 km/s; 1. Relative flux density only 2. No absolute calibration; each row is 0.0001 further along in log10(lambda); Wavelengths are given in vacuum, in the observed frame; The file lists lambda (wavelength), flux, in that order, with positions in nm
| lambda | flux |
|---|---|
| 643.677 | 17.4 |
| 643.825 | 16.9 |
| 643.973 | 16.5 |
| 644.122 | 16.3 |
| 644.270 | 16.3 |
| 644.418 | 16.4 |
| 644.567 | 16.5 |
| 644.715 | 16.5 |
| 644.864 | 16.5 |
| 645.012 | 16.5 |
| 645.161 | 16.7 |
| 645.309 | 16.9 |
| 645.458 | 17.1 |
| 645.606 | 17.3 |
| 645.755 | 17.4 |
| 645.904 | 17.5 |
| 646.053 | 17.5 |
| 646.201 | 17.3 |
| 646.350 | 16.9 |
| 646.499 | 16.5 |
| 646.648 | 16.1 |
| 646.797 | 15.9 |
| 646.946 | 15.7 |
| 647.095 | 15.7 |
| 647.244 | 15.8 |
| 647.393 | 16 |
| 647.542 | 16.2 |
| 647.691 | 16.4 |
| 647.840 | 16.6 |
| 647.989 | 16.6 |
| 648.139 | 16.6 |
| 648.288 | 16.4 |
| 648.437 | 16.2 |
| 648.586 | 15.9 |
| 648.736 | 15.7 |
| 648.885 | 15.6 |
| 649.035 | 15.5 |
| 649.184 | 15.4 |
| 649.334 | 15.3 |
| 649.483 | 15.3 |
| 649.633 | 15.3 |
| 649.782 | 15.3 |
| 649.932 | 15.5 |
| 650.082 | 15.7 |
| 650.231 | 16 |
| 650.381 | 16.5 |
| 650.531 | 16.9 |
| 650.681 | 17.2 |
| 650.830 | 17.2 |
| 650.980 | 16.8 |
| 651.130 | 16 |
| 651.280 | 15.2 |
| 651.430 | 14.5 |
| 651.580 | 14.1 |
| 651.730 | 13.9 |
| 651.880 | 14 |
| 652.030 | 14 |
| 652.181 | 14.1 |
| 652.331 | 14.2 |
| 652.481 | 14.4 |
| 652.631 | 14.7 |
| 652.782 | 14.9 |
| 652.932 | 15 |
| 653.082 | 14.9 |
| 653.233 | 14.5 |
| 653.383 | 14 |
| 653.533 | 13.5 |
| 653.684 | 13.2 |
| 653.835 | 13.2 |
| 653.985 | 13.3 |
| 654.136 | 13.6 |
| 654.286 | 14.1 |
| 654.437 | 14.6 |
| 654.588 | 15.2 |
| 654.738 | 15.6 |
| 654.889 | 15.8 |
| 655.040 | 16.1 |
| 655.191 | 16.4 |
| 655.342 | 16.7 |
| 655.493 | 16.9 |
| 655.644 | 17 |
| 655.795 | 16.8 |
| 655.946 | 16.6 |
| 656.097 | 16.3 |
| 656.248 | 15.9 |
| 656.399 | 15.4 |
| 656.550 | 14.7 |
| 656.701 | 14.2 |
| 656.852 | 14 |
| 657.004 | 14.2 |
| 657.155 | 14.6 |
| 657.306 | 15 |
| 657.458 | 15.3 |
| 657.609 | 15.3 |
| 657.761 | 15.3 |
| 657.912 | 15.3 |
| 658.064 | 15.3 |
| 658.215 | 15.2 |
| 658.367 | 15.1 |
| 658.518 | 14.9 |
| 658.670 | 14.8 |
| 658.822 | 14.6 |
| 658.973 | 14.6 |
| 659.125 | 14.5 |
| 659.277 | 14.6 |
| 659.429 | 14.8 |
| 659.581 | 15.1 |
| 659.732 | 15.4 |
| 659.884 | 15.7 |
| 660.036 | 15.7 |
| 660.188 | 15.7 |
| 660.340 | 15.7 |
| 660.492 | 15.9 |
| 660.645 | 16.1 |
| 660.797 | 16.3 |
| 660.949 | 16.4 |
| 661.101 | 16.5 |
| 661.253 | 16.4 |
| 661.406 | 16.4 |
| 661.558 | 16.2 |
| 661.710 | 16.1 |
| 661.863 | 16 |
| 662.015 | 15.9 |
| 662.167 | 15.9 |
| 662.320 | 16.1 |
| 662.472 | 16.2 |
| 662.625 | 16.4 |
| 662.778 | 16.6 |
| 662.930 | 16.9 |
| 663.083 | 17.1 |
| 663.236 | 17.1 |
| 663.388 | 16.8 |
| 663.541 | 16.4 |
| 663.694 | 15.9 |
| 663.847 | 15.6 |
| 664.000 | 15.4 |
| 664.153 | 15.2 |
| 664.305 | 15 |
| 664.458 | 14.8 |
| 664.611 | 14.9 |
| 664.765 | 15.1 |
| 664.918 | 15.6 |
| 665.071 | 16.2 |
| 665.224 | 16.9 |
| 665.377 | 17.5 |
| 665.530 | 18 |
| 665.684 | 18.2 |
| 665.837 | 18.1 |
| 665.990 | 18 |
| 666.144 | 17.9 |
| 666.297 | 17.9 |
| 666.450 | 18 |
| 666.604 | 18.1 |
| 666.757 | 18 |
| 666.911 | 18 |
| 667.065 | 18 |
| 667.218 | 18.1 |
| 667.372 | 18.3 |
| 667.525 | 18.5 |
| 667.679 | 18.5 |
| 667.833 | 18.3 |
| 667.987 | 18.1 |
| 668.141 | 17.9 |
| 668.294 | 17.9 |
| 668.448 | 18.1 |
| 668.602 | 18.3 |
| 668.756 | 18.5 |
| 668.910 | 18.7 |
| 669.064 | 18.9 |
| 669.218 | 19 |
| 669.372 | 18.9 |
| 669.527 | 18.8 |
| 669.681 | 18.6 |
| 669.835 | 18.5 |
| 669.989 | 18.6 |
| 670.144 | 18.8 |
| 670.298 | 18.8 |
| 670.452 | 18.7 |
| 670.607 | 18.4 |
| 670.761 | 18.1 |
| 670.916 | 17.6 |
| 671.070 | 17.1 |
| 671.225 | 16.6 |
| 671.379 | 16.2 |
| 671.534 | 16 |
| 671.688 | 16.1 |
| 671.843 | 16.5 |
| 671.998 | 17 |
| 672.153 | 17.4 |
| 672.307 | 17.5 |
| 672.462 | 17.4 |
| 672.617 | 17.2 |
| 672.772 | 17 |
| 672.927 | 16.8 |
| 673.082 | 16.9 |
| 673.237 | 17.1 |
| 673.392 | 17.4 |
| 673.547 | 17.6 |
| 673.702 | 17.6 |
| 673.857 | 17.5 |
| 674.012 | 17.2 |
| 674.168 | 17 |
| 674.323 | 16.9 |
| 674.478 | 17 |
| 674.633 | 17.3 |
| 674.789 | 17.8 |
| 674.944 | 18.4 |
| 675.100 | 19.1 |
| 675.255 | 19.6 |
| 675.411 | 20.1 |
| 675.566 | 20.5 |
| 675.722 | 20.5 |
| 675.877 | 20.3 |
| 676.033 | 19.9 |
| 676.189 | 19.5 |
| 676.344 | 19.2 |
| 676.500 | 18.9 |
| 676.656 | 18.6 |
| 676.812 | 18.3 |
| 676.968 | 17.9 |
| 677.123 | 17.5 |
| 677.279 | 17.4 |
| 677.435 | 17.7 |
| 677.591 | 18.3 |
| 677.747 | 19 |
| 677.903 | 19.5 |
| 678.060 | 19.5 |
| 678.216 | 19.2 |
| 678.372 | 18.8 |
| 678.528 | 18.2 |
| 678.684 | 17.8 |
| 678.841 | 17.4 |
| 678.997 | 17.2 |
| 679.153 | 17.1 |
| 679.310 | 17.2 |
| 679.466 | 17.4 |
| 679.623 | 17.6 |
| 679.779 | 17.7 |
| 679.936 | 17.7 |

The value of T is 0.13 mag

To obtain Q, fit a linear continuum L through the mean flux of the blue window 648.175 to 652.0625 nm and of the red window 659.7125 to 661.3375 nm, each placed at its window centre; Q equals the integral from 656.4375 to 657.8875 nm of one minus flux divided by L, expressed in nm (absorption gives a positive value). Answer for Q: 0.10 nm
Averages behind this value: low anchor 15.6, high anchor 16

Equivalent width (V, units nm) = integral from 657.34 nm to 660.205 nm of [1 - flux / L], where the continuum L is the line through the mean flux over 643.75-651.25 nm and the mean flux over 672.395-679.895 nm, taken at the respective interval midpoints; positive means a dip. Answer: 0.33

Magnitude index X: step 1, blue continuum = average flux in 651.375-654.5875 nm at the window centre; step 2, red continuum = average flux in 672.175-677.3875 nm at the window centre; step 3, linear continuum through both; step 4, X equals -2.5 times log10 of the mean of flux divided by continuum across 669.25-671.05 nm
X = -0.07 mag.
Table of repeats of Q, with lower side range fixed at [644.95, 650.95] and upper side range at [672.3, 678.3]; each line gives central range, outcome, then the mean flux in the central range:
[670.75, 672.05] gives 0.091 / 16.7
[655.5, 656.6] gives 0.046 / 16.2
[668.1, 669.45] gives -0.052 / 18.5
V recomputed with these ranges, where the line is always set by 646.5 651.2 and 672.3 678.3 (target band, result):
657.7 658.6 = 0.09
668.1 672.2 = -0.02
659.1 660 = 0.10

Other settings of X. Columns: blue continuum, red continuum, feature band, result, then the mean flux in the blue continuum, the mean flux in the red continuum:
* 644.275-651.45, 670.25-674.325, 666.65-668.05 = -0.07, 16.3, 17.2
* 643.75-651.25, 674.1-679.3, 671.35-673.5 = 0.08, 16.3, 18.5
